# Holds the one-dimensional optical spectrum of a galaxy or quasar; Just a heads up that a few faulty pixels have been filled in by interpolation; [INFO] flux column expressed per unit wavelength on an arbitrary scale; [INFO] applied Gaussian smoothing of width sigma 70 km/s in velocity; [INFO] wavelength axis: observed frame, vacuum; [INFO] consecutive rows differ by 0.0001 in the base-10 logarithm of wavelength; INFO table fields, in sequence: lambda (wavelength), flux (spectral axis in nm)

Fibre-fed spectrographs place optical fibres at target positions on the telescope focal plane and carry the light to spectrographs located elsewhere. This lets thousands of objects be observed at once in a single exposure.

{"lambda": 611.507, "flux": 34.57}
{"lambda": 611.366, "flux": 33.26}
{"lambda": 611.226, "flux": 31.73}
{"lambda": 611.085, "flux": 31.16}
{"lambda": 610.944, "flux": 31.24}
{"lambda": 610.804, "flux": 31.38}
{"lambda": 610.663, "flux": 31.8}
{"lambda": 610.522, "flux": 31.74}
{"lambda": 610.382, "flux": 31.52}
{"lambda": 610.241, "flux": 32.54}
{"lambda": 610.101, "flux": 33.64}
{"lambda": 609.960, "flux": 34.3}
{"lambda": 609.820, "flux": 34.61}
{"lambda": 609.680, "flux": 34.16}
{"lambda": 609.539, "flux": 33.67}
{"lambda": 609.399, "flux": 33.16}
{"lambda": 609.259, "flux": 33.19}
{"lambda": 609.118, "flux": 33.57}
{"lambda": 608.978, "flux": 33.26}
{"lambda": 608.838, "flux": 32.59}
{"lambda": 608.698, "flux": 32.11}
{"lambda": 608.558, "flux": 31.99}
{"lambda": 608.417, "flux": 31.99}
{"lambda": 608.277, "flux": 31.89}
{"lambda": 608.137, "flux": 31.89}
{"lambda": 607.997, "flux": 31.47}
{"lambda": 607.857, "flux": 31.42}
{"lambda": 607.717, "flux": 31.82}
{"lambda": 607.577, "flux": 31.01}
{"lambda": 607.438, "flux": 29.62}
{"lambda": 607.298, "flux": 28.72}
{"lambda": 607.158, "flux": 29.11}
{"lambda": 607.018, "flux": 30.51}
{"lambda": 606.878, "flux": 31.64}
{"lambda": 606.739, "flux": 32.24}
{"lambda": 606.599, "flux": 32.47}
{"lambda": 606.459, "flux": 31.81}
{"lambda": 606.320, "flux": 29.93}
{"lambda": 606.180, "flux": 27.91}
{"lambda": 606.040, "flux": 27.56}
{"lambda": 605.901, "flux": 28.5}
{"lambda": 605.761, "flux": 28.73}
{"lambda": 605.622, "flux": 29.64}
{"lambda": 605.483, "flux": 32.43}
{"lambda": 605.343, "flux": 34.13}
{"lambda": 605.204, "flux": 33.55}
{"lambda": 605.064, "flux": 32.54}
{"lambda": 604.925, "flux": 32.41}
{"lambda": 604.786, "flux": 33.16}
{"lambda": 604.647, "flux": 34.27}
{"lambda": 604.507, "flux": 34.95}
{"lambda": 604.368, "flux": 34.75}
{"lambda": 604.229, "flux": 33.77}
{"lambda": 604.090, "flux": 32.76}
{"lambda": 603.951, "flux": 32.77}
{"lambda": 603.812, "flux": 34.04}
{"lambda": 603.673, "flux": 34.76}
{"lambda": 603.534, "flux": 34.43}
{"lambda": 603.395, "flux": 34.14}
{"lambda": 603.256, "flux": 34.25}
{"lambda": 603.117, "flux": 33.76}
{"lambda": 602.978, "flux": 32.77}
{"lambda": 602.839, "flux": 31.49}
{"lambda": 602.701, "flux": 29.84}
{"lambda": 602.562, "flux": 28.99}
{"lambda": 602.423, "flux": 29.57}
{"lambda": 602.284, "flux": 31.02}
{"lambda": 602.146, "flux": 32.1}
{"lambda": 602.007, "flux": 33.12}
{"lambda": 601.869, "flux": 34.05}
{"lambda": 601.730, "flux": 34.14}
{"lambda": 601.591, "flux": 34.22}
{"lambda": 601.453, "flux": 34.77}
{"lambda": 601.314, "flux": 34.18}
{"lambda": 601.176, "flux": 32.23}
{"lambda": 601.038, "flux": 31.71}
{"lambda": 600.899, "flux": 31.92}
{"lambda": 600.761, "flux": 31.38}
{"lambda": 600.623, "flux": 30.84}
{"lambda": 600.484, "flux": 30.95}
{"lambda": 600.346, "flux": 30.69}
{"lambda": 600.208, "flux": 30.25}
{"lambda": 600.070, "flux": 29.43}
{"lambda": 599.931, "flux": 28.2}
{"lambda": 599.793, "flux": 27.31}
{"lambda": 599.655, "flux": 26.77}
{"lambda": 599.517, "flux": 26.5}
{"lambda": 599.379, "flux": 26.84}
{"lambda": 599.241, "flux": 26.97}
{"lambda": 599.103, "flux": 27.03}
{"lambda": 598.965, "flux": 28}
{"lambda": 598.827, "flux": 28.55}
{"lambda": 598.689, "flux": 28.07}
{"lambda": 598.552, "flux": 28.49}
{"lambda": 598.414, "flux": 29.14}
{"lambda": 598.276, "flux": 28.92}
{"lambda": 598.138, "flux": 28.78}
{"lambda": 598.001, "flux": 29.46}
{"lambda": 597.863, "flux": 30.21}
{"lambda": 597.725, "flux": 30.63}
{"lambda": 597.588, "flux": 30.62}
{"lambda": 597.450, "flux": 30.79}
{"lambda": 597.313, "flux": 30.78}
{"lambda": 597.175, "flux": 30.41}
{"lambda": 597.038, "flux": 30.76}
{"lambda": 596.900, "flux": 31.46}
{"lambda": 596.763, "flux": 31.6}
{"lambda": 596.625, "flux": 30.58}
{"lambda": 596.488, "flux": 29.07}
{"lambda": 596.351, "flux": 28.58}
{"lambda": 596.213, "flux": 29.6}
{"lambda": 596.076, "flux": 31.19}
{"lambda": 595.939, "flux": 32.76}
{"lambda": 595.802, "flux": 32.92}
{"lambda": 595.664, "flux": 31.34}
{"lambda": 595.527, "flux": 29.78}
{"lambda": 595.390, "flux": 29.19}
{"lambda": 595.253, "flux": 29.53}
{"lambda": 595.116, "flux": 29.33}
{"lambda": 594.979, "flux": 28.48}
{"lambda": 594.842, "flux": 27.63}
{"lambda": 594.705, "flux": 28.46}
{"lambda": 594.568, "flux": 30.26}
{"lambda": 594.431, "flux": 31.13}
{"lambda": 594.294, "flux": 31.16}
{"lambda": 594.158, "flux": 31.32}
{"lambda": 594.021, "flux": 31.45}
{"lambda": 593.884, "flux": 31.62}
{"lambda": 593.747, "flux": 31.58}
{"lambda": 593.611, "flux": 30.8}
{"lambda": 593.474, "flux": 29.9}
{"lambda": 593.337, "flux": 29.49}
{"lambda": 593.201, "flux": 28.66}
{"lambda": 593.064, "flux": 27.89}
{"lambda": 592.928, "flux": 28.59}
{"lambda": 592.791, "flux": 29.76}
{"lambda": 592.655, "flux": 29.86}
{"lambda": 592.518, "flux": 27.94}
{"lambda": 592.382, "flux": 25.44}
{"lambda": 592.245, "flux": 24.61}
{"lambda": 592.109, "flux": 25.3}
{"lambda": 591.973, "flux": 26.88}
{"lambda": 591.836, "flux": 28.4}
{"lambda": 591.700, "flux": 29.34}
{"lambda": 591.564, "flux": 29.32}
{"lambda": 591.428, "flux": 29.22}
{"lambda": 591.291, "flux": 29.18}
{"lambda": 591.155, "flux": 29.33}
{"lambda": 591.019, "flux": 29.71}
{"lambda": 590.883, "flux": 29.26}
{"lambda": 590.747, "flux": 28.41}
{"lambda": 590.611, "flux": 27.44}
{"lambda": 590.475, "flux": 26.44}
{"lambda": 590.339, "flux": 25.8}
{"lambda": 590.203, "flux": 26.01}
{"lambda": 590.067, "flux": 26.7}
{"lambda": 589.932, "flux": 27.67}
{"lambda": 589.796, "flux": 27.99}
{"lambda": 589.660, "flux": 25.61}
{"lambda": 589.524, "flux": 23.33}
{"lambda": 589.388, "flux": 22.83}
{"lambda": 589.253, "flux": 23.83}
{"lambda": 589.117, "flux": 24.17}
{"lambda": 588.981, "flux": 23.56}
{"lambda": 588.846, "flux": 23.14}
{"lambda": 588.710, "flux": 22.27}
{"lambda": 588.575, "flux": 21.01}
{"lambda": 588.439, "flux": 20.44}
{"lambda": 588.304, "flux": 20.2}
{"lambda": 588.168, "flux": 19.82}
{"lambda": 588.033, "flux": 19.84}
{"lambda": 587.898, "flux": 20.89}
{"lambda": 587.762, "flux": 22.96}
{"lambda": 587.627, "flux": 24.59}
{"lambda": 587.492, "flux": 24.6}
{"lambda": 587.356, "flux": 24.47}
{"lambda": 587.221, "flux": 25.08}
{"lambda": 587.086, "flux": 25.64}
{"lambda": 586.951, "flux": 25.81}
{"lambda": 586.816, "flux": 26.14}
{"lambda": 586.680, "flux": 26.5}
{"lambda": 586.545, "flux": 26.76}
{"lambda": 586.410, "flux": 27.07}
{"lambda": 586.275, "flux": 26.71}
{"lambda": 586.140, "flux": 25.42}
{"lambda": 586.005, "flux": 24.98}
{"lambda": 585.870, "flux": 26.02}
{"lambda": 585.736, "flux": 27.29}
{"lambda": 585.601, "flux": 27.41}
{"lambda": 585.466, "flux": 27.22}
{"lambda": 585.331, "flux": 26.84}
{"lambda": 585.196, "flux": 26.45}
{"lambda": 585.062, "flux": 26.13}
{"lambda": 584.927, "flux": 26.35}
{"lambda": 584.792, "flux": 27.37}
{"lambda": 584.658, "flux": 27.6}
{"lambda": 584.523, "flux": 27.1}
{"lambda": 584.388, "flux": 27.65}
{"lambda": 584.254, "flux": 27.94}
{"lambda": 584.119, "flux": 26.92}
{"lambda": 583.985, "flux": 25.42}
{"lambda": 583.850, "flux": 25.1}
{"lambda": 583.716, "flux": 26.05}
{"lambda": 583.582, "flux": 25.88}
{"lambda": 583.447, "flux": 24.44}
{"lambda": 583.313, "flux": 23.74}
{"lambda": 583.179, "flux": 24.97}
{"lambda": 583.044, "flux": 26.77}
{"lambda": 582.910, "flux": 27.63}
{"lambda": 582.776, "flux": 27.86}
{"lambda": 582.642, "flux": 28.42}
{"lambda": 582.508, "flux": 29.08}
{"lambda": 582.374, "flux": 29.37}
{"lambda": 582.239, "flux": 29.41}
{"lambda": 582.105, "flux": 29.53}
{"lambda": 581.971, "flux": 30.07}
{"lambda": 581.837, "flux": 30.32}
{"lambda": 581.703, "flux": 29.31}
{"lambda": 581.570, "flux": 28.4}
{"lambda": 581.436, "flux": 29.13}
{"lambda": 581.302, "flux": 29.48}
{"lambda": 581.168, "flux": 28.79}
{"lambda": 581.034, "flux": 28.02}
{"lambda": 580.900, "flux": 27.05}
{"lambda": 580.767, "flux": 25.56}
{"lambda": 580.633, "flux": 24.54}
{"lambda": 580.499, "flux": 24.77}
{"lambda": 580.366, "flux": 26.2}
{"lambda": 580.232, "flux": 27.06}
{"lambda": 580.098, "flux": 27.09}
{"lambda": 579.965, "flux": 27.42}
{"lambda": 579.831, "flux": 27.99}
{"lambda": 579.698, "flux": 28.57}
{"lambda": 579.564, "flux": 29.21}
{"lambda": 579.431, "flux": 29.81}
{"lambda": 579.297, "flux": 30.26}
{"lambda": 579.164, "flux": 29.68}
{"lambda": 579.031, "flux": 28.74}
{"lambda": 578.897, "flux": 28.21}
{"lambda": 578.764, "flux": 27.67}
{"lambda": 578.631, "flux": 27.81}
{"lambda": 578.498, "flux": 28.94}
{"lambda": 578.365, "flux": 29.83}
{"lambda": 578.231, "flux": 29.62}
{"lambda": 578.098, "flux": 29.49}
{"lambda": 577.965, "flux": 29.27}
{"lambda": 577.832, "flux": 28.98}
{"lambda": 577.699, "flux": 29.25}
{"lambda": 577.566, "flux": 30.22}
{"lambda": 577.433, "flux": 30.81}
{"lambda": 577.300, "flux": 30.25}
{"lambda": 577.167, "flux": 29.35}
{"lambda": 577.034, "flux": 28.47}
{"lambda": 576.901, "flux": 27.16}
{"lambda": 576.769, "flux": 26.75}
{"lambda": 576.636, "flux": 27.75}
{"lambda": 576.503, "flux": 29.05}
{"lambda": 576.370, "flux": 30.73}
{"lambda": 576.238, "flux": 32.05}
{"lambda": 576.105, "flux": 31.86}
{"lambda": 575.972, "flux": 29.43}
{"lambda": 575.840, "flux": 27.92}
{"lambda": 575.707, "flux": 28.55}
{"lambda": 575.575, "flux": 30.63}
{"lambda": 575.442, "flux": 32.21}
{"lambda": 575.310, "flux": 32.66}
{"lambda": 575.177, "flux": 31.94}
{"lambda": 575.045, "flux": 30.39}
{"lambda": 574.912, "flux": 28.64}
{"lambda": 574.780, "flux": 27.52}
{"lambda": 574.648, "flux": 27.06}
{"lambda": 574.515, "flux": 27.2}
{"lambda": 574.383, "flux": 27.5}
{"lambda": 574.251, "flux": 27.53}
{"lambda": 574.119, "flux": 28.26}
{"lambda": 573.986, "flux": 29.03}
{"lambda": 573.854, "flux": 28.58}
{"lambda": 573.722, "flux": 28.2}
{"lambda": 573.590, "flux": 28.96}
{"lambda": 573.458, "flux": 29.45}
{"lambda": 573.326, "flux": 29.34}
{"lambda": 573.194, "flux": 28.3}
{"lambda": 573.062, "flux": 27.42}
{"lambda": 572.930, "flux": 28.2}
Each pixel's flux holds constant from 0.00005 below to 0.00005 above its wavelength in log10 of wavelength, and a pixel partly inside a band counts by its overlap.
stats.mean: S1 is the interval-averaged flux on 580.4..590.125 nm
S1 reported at 25.9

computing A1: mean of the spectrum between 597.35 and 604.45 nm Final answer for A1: 31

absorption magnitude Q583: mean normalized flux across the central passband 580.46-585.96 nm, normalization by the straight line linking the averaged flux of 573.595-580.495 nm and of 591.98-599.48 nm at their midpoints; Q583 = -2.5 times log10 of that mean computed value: 0.07 mag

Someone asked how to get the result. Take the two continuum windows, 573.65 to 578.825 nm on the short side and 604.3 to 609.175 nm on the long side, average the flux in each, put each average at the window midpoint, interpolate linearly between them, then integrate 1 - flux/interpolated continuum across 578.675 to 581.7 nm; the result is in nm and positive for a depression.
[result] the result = 0.16 nm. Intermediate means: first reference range 29.2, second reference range 31.6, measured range 27.9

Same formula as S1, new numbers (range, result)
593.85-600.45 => 29.6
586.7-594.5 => 26.6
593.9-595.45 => 29.9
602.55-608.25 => 31.9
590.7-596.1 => 29.4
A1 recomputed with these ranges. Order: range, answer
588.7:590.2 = 24.8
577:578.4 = 29.6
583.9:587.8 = 26.2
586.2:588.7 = 23.8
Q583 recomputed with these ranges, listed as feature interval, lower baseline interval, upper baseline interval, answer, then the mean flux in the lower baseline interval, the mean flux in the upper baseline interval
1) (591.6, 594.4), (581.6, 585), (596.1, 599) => 0.00 mag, 27.4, 29.8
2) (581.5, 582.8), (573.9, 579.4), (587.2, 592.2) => -0.06 mag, 29.2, 25.3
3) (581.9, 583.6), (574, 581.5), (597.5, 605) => 0.07 mag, 28.8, 31.2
